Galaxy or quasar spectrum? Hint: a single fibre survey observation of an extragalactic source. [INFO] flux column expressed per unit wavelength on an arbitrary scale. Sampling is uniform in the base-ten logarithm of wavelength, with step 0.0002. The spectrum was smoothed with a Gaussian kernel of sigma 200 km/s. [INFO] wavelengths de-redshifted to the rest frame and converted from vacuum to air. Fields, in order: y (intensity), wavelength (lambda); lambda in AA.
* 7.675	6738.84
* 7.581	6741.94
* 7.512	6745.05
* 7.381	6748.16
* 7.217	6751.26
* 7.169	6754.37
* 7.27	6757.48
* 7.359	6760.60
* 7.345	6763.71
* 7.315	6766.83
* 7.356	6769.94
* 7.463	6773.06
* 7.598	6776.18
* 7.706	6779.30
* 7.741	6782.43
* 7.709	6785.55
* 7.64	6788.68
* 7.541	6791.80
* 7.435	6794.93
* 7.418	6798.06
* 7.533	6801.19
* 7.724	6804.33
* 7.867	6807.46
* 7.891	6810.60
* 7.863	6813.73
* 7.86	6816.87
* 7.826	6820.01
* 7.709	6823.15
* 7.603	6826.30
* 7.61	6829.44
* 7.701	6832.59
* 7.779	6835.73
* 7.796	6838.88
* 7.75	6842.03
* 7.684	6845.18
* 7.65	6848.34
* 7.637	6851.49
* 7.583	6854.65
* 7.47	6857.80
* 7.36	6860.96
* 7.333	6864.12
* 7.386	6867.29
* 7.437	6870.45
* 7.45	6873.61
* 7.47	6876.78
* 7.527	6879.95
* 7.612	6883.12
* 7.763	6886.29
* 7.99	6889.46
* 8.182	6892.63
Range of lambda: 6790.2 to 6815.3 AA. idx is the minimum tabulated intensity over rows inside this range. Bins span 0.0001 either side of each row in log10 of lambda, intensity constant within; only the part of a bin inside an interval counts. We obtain 7.418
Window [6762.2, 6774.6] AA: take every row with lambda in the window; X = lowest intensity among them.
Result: 7.315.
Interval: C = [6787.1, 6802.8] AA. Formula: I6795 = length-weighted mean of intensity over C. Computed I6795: 7.51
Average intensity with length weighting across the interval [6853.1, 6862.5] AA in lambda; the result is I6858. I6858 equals 7.48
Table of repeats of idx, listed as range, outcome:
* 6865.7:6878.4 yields 7.386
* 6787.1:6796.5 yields 7.435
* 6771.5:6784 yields 7.463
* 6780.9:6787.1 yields 7.709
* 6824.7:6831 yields 7.603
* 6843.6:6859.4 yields 7.47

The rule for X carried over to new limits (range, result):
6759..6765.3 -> 7.345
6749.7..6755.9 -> 7.169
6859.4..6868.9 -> 7.333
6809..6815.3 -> 7.863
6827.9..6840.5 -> 7.61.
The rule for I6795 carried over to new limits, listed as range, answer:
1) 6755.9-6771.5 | 7.33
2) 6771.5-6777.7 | 7.53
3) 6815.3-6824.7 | 7.8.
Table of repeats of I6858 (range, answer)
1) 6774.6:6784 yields 7.68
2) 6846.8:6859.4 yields 7.59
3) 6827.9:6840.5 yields 7.72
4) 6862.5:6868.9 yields 7.35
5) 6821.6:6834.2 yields 7.66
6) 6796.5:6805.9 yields 7.56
